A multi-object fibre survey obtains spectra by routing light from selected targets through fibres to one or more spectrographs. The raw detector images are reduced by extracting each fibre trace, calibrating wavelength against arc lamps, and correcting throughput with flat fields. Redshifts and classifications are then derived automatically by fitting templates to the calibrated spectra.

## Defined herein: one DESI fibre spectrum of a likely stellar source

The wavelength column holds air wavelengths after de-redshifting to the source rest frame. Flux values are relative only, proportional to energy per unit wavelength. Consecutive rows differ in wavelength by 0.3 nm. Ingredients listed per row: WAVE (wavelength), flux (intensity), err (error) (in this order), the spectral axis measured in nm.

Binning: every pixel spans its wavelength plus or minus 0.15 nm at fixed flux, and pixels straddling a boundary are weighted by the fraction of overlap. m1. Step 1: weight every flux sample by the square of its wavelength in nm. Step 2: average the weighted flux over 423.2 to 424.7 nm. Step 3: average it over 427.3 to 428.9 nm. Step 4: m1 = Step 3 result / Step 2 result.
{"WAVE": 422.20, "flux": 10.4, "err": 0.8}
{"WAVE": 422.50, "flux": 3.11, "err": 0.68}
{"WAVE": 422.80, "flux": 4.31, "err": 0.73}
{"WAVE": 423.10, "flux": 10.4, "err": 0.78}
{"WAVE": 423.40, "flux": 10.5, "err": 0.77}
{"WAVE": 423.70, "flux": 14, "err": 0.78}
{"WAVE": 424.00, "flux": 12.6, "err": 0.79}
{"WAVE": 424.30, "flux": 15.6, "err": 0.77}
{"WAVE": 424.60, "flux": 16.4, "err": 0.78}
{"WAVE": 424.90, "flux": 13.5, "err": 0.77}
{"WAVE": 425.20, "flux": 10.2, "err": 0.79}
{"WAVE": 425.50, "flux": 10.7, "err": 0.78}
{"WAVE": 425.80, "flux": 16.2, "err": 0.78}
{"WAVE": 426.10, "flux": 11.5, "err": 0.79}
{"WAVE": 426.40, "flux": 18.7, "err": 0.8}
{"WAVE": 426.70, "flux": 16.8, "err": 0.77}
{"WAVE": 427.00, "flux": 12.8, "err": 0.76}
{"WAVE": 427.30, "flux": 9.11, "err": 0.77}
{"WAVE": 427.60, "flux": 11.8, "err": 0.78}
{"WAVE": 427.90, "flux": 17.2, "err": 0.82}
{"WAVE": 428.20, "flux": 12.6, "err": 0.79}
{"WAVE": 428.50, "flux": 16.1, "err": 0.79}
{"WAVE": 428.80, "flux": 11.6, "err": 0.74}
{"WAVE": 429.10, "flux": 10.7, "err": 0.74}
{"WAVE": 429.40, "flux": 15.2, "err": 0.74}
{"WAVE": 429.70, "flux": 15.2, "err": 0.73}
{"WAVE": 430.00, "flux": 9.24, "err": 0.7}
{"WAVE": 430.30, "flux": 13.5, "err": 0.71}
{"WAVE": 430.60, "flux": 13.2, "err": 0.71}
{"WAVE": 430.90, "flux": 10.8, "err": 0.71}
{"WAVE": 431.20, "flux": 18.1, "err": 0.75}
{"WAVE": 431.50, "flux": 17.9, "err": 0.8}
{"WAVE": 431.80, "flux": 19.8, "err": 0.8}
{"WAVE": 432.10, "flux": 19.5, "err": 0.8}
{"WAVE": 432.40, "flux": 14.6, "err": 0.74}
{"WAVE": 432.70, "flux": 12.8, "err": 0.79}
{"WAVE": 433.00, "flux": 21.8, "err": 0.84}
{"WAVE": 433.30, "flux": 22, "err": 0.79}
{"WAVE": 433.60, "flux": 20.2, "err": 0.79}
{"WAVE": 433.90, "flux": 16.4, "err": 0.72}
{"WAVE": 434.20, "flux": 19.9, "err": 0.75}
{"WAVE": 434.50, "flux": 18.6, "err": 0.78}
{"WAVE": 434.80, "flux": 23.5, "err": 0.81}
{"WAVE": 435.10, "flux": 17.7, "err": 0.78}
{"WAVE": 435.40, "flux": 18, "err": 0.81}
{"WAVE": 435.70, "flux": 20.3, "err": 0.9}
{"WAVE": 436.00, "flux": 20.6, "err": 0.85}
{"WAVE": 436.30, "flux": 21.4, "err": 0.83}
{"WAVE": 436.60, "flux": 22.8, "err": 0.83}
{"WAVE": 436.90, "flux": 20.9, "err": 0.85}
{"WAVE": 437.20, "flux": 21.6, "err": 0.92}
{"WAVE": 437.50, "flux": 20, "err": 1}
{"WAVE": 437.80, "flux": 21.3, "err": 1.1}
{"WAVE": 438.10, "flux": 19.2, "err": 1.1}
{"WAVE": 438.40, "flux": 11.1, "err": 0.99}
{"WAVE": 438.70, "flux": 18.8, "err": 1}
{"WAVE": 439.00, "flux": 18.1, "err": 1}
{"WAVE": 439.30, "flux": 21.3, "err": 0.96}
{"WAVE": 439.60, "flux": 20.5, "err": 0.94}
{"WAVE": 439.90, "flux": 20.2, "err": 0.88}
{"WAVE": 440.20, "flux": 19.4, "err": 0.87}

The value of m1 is 1.0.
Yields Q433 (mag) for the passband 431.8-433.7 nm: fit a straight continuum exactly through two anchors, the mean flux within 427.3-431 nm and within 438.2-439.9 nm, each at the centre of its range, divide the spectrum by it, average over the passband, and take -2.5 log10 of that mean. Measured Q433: -0.24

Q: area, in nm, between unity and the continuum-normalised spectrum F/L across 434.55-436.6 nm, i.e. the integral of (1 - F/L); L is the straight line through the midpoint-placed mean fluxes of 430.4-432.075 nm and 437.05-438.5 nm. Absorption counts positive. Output -0.27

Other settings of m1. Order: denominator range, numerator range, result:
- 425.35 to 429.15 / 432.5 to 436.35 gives 1.47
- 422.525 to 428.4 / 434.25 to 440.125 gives 1.64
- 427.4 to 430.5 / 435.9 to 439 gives 1.54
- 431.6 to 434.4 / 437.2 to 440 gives 1.05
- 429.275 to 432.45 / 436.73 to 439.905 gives 1.32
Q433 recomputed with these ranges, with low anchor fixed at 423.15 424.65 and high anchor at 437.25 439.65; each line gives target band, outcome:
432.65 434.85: -0.14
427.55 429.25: 0.13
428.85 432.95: 0.09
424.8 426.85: 0.02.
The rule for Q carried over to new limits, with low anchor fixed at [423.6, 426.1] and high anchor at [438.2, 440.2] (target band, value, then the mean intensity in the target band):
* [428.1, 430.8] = 0.372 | 13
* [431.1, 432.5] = -0.194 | 18.1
